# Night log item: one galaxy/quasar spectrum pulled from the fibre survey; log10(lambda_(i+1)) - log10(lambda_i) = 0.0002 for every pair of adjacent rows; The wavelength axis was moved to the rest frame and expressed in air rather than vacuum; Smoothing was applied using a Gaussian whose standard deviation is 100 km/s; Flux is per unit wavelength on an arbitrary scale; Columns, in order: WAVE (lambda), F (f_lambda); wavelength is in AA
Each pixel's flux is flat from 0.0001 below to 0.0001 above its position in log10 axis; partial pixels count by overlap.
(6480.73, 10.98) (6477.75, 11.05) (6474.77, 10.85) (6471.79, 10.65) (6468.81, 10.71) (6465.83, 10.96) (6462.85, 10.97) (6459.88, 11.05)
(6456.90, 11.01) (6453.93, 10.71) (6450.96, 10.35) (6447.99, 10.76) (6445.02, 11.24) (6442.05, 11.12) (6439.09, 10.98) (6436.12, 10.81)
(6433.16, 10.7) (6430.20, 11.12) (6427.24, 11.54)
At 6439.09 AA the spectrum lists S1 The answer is 10.98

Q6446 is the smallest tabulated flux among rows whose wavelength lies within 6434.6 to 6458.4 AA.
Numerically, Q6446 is 10.35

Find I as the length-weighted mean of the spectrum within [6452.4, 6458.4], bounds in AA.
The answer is 10.9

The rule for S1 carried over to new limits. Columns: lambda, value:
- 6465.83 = 10.96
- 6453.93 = 10.71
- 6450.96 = 10.35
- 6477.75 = 11.05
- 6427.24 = 11.54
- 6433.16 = 10.7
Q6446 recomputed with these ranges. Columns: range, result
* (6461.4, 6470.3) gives 10.71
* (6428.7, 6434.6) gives 10.7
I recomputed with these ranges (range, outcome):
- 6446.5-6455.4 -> 10.6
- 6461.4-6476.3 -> 10.8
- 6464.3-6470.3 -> 10.8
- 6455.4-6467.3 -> 11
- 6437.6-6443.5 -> 11.1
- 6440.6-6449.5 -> 11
